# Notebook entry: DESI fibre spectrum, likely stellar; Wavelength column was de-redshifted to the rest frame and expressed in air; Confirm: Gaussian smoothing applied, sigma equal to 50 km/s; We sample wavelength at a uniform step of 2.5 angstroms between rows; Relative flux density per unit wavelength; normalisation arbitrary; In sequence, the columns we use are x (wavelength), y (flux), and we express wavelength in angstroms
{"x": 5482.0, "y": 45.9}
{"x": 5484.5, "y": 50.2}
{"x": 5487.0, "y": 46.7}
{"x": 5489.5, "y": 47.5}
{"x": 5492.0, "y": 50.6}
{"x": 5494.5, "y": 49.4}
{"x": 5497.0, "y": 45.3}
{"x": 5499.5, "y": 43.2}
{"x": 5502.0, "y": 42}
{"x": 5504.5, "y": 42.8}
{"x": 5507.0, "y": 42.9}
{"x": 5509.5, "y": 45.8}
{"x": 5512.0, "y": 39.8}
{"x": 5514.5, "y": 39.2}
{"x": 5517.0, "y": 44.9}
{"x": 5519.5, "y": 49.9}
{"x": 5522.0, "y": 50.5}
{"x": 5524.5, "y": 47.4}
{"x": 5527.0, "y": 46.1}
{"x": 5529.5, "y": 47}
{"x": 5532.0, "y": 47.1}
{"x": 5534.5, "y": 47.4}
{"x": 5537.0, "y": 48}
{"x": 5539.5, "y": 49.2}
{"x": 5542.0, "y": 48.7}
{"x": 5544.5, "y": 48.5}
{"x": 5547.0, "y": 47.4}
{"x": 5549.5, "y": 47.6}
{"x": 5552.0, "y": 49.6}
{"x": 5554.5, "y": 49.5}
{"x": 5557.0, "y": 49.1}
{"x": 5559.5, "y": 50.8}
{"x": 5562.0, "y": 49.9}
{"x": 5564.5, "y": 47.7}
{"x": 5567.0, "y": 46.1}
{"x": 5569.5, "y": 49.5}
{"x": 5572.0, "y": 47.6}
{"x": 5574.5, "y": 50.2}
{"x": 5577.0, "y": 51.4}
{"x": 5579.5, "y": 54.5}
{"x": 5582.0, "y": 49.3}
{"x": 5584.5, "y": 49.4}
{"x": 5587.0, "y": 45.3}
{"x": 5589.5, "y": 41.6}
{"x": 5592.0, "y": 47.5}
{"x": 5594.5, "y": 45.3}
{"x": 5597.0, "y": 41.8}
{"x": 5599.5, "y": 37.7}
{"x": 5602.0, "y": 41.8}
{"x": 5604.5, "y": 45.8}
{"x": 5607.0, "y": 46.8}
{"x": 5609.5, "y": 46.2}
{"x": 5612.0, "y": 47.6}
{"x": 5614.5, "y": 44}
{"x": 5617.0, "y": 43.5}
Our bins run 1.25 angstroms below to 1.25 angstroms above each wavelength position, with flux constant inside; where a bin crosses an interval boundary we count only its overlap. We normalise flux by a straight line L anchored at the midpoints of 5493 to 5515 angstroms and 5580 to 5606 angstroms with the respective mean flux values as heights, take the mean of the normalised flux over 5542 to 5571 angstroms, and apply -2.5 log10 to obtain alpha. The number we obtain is -0.10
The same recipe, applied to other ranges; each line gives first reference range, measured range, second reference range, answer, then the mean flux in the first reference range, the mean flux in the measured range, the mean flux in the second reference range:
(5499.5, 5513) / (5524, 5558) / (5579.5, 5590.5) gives -0.08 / 42.8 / 48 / 47.4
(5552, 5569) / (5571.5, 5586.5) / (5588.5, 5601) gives -0.11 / 48.9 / 50.3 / 42.8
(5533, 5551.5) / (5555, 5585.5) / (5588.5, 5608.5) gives -0.09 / 48.2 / 49.6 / 43.6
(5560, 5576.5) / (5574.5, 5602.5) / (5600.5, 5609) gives 0.01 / 48.7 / 46.3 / 44.7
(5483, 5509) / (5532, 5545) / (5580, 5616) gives -0.06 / 46.1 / 48.2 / 45.2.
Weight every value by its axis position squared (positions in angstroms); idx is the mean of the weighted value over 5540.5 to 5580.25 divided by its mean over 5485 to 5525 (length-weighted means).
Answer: 1.10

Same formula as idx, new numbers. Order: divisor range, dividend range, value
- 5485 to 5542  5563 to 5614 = 1.04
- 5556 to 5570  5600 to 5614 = 0.94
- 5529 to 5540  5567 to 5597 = 1.02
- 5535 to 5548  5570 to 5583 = 1.06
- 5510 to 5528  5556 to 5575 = 1.09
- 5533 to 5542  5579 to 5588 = 1.04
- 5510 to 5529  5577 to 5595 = 1.08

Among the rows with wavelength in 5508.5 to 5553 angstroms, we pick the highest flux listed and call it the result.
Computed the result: 50.5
